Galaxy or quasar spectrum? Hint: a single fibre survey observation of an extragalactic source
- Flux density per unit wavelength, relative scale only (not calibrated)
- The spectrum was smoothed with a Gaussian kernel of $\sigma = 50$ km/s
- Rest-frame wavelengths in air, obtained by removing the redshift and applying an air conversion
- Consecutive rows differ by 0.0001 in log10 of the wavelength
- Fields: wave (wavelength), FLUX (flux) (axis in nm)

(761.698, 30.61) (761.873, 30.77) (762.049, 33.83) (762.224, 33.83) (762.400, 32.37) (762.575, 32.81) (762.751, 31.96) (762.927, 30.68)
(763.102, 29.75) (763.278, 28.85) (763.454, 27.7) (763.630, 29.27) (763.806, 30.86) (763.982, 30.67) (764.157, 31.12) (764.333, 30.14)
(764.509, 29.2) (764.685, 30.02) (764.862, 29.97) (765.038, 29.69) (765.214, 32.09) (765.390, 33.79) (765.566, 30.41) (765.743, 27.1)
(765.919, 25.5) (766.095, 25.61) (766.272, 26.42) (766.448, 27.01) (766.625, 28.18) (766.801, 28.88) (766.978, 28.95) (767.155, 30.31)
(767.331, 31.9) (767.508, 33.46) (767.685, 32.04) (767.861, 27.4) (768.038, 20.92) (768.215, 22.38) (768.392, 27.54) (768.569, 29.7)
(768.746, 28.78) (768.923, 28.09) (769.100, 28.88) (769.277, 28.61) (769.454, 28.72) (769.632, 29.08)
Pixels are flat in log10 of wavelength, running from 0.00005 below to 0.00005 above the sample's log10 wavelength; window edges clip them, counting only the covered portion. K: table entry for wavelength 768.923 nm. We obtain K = 28.09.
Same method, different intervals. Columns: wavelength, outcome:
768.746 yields 28.78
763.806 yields 30.86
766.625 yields 28.18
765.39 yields 33.79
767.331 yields 31.9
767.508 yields 33.46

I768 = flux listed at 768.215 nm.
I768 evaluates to 22.38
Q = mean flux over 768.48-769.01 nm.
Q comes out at 28.9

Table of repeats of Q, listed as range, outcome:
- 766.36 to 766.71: 27.6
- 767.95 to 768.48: 23.6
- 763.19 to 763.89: 29.1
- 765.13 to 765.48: 33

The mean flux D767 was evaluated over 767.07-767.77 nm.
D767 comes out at 31.9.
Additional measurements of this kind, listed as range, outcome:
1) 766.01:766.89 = 27.2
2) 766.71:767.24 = 29.4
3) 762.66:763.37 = 30.3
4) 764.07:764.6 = 30.2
